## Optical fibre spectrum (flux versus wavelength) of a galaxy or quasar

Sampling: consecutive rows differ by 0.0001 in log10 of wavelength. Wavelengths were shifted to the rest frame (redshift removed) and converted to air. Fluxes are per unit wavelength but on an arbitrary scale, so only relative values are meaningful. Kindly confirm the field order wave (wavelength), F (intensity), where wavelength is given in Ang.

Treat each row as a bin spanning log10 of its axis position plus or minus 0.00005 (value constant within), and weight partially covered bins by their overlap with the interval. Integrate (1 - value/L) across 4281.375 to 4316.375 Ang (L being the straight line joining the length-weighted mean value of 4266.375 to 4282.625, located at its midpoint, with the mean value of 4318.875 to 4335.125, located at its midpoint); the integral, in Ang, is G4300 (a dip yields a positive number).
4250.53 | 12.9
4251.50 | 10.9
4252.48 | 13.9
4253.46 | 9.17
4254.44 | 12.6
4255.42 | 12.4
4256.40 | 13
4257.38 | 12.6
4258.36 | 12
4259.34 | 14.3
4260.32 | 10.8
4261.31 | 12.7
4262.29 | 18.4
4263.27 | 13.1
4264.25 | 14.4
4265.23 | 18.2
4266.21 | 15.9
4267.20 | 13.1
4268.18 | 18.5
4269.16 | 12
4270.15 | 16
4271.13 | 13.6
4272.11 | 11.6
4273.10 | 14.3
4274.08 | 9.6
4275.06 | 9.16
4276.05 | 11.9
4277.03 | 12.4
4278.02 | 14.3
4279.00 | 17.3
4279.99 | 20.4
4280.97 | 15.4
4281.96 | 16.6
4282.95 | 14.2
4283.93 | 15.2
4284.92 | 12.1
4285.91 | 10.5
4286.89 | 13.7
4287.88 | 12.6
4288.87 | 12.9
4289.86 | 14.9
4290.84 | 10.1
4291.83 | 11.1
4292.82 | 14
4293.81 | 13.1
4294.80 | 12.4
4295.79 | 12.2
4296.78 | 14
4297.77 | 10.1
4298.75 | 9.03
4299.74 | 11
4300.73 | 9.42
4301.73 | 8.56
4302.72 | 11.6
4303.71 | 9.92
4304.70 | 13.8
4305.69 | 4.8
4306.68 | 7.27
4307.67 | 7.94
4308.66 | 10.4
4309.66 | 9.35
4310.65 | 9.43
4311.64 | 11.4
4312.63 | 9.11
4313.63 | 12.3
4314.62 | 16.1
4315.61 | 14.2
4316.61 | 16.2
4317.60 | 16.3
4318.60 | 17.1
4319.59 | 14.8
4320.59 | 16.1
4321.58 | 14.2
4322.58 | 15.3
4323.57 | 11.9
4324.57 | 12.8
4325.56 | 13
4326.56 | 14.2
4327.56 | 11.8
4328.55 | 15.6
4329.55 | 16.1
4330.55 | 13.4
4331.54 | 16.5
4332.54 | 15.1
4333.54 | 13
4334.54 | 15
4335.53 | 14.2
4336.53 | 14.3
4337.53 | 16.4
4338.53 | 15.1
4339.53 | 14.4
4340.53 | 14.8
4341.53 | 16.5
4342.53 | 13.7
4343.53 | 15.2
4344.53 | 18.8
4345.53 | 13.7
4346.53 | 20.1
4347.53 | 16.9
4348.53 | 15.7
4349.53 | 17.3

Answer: 6.44 Ang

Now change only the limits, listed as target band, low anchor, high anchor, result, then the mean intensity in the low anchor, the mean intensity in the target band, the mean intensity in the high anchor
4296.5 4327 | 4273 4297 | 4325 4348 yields 5.0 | 13.4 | 12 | 15.1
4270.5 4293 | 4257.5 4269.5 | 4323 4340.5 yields 1.6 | 14.4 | 13.4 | 14.3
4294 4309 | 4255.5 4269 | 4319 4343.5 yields 4.4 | 14.3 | 10.2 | 14.5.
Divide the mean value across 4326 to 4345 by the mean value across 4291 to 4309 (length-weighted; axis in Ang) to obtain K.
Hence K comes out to 1.41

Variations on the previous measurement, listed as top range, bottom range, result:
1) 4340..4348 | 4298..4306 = 1.64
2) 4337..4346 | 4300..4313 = 1.62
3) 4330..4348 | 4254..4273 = 1.10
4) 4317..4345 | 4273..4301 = 1.15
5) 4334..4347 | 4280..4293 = 1.14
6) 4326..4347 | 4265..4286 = 1.06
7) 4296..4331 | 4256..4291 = 0.88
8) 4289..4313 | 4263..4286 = 0.75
